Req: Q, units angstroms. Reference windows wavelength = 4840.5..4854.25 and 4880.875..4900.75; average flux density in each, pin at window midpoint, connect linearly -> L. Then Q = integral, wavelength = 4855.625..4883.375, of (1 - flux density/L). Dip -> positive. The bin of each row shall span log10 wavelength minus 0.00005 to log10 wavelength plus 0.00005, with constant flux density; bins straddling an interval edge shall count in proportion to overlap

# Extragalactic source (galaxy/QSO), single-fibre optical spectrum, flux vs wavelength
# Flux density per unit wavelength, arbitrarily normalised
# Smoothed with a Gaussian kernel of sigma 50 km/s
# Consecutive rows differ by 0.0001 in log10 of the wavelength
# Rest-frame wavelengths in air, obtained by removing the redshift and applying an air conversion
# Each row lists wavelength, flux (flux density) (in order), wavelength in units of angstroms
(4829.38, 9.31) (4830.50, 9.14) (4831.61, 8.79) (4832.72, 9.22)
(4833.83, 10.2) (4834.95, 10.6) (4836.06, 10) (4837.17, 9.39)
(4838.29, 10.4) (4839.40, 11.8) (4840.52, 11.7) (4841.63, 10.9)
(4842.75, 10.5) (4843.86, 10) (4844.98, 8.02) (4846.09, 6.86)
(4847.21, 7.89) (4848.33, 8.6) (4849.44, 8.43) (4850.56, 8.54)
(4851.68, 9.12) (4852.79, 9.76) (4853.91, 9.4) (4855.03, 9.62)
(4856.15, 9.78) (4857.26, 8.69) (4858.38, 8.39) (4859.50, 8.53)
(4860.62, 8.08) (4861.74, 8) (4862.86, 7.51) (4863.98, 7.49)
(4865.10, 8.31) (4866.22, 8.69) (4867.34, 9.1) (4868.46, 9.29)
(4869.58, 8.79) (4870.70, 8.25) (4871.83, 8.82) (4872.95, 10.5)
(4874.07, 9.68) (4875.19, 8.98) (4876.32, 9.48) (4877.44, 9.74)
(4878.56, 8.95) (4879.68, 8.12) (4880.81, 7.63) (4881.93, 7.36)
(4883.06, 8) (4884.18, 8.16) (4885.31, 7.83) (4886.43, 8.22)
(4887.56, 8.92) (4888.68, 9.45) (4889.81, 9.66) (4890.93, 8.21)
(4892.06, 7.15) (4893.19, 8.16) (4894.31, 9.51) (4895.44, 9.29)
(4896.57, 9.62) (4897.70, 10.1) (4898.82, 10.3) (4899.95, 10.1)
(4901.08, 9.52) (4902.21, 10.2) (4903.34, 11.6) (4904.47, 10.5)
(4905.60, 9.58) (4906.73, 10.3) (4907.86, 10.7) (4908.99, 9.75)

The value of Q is 0.94 angstroms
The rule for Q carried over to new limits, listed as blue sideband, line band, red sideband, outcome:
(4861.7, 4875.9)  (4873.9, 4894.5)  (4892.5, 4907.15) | 1.7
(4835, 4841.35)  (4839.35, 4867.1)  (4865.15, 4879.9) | 3.0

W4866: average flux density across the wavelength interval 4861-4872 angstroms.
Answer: 8.4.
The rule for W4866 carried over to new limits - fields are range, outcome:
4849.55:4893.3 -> 8.68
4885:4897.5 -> 8.79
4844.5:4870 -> 8.56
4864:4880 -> 9.01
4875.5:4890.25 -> 8.57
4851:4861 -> 9.05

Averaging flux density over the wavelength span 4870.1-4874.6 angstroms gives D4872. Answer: 9.3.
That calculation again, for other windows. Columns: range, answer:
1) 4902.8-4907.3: 10.5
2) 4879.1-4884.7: 7.86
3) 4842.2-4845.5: 9.52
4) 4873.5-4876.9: 9.39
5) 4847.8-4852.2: 8.67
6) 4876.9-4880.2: 8.96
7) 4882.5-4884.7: 8.1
